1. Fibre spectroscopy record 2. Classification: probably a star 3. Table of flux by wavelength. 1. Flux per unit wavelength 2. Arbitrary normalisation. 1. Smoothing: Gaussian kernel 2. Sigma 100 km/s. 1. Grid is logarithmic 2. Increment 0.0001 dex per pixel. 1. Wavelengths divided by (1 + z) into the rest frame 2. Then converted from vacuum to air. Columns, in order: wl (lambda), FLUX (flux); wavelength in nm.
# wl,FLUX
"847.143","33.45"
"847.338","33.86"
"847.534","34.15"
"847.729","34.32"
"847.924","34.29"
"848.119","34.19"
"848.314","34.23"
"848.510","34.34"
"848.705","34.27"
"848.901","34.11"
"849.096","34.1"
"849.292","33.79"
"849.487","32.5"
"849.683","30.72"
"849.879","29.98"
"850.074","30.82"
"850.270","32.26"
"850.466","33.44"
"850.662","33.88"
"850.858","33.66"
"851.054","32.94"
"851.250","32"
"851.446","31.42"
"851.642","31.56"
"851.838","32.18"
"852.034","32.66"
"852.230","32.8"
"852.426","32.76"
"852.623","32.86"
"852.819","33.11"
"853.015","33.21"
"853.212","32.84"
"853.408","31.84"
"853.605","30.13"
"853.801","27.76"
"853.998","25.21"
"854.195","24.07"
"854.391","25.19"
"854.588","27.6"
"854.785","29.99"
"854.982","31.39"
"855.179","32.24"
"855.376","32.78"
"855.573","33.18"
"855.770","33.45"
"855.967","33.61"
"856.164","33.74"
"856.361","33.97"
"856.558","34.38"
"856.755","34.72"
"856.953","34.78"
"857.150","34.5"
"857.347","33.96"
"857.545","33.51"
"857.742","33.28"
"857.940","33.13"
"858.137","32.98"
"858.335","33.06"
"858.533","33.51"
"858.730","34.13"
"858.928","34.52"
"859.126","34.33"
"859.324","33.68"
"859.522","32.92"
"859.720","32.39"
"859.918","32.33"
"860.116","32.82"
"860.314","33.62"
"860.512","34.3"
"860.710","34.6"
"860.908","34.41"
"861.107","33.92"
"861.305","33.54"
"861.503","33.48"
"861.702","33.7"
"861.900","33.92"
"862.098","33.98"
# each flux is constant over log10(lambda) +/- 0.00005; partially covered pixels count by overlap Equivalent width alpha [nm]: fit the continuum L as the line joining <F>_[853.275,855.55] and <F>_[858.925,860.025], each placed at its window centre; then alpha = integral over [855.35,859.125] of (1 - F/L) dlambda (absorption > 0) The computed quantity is -0.286 nm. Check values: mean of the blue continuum 29.1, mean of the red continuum 33.2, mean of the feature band 33.8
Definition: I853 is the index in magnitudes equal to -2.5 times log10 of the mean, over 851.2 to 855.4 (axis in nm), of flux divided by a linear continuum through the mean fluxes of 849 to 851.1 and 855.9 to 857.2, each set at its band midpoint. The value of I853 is 0.092 mag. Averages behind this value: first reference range 32.5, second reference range 34.3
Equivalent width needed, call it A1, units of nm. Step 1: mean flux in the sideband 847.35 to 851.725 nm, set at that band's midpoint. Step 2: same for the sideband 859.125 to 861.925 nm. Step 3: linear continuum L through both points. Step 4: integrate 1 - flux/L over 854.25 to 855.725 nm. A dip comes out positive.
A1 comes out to 0.13 nm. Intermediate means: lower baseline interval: 33.1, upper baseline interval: 33.6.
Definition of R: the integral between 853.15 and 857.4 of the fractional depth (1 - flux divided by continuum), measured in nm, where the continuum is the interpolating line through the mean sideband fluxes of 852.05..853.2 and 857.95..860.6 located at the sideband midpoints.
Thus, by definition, 0.22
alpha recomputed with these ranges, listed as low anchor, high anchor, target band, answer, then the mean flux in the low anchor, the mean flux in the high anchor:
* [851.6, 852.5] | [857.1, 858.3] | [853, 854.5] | 0.19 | 32.5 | 33.5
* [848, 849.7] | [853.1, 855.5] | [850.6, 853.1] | -0.11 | 33.7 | 29.3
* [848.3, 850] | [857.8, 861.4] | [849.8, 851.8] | 0.05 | 33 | 33.6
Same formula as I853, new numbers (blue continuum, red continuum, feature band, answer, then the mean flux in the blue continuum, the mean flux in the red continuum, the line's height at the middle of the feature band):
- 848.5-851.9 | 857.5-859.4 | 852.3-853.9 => 0.04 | 32.6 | 33.6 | 33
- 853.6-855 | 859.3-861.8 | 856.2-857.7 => -0.15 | 27.3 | 33.5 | 29.9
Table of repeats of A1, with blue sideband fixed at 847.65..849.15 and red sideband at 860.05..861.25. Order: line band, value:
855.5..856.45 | 0.01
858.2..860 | 0.03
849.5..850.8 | 0.09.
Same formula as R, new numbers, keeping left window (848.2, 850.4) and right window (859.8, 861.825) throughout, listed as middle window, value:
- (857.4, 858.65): 0.01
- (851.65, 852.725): 0.02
